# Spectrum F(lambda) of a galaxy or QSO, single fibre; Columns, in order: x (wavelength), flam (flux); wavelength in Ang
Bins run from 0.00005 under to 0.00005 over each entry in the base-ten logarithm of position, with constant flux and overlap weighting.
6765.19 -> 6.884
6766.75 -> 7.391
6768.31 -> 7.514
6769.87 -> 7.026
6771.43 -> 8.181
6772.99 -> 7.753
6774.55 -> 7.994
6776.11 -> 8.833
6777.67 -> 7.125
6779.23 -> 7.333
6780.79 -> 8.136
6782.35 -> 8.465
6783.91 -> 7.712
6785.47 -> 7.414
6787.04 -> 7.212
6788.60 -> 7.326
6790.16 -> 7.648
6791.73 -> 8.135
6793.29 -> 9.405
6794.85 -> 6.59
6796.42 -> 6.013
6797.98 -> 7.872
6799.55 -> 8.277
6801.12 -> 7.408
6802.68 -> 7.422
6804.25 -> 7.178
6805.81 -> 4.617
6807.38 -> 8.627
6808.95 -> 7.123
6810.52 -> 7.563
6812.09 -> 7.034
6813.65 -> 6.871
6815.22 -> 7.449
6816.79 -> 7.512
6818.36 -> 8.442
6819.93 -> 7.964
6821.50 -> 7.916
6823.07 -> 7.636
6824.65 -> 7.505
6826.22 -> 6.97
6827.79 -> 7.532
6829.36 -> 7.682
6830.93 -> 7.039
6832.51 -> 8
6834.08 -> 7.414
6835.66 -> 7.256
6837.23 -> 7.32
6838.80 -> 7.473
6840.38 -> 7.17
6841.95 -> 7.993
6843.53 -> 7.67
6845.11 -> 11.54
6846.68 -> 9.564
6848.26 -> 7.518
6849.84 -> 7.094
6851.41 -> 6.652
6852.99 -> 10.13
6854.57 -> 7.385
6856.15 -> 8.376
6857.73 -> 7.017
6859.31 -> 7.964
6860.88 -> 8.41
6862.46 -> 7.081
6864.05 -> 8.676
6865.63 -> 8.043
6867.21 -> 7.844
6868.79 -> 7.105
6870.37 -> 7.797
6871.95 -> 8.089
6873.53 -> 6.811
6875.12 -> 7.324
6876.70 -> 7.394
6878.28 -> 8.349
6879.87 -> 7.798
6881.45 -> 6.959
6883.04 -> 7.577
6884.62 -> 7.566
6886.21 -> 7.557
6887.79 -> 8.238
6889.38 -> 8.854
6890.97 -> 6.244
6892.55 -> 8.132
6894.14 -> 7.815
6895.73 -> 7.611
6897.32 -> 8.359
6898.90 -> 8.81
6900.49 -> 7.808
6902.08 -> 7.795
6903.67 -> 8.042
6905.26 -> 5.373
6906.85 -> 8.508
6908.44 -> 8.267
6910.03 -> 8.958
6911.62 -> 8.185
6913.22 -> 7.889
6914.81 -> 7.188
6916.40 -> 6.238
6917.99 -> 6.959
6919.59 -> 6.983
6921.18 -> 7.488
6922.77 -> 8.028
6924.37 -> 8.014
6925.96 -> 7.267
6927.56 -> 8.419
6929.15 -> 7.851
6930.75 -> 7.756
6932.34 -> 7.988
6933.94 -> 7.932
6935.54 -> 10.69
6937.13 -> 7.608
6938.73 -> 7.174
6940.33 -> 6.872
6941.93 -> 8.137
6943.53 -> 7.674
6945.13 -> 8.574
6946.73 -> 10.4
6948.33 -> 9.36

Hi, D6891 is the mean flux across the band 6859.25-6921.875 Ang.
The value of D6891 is 7.7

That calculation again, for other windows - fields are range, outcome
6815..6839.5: 7.57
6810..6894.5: 7.75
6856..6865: 7.89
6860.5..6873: 7.84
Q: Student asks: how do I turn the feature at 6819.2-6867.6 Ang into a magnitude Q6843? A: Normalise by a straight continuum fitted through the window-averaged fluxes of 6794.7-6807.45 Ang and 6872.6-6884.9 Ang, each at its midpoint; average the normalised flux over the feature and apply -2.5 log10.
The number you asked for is -0.08 mag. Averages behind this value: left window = 7.05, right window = 7.48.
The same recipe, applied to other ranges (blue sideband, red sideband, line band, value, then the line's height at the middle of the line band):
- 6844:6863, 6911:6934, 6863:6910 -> 0.02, 7.93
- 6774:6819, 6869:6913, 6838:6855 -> -0.08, 7.67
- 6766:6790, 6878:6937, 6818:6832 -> 0.02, 7.74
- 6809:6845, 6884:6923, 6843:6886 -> -0.04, 7.65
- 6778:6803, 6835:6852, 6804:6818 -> 0.09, 7.76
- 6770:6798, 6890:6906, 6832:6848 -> -0.06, 7.67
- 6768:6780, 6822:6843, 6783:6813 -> 0.03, 7.62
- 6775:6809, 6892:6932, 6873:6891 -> 0.01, 7.7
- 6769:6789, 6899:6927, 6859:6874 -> -0.02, 7.66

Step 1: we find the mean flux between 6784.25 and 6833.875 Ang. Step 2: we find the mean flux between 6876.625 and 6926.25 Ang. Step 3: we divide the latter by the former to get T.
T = 1.03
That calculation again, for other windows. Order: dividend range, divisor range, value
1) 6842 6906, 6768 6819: 1.04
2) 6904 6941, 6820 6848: 0.98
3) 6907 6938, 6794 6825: 1.07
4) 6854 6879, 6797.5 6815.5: 1.06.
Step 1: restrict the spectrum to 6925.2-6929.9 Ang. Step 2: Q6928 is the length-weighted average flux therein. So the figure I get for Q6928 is 7.85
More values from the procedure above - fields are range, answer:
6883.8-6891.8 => 7.7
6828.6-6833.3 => 7.57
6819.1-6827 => 7.6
